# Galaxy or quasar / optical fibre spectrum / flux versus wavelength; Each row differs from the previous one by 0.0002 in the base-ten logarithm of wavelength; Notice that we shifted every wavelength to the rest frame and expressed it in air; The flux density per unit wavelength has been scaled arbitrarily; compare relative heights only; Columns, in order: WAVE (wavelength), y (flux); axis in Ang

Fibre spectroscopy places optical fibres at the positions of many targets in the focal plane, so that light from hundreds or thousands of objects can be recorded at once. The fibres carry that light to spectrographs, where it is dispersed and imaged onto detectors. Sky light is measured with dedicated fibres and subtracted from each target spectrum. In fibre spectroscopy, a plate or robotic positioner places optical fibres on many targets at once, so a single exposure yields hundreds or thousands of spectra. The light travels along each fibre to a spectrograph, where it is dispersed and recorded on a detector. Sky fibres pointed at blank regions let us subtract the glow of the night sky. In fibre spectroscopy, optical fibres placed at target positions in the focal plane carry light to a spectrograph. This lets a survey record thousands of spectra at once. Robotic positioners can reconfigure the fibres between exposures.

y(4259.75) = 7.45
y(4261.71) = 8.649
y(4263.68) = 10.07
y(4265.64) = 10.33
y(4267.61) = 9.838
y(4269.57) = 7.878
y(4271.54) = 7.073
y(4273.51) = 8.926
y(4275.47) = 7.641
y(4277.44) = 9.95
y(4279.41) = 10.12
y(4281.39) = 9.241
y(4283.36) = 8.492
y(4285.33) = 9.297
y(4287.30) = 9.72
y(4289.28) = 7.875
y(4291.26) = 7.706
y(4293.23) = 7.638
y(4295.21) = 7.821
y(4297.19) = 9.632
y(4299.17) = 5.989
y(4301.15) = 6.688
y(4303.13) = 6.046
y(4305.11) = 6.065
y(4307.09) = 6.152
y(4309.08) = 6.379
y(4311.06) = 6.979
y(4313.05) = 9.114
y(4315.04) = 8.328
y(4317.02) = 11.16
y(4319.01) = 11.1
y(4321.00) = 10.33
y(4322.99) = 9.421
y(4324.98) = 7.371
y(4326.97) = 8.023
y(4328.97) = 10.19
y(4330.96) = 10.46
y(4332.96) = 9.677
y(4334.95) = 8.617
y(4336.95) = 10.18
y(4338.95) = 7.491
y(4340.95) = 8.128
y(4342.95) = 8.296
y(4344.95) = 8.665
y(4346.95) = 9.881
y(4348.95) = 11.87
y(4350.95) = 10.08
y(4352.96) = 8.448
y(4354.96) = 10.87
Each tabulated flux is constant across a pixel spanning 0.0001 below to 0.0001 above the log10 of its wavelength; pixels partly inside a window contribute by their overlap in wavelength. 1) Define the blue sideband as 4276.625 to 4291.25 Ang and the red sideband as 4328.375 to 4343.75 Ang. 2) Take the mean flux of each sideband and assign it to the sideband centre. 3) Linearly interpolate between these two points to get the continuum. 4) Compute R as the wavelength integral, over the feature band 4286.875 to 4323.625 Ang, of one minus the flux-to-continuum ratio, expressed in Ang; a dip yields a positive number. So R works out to 4.2 Ang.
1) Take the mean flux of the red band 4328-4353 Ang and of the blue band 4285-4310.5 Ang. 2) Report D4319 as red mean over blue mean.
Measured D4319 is 1.3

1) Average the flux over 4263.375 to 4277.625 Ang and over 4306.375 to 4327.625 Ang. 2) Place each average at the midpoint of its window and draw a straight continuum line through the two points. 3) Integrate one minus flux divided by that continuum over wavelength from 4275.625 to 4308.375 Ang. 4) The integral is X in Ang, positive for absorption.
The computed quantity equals 2.8 Ang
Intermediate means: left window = 8.86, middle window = 8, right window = 8.62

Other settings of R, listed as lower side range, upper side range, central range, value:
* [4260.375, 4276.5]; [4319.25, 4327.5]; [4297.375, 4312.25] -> 4.00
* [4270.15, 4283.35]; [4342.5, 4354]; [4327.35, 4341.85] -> 0.37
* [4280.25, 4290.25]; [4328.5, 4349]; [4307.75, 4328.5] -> 0.75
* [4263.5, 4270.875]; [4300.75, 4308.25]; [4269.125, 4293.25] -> -1.48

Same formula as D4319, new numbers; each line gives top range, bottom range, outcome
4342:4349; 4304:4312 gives 1.47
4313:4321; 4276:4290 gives 1.09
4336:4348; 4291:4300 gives 1.13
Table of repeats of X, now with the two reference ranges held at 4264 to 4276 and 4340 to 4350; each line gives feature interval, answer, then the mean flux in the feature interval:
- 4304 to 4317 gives 2.3 Ang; 7.46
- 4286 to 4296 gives 0.8 Ang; 8.19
